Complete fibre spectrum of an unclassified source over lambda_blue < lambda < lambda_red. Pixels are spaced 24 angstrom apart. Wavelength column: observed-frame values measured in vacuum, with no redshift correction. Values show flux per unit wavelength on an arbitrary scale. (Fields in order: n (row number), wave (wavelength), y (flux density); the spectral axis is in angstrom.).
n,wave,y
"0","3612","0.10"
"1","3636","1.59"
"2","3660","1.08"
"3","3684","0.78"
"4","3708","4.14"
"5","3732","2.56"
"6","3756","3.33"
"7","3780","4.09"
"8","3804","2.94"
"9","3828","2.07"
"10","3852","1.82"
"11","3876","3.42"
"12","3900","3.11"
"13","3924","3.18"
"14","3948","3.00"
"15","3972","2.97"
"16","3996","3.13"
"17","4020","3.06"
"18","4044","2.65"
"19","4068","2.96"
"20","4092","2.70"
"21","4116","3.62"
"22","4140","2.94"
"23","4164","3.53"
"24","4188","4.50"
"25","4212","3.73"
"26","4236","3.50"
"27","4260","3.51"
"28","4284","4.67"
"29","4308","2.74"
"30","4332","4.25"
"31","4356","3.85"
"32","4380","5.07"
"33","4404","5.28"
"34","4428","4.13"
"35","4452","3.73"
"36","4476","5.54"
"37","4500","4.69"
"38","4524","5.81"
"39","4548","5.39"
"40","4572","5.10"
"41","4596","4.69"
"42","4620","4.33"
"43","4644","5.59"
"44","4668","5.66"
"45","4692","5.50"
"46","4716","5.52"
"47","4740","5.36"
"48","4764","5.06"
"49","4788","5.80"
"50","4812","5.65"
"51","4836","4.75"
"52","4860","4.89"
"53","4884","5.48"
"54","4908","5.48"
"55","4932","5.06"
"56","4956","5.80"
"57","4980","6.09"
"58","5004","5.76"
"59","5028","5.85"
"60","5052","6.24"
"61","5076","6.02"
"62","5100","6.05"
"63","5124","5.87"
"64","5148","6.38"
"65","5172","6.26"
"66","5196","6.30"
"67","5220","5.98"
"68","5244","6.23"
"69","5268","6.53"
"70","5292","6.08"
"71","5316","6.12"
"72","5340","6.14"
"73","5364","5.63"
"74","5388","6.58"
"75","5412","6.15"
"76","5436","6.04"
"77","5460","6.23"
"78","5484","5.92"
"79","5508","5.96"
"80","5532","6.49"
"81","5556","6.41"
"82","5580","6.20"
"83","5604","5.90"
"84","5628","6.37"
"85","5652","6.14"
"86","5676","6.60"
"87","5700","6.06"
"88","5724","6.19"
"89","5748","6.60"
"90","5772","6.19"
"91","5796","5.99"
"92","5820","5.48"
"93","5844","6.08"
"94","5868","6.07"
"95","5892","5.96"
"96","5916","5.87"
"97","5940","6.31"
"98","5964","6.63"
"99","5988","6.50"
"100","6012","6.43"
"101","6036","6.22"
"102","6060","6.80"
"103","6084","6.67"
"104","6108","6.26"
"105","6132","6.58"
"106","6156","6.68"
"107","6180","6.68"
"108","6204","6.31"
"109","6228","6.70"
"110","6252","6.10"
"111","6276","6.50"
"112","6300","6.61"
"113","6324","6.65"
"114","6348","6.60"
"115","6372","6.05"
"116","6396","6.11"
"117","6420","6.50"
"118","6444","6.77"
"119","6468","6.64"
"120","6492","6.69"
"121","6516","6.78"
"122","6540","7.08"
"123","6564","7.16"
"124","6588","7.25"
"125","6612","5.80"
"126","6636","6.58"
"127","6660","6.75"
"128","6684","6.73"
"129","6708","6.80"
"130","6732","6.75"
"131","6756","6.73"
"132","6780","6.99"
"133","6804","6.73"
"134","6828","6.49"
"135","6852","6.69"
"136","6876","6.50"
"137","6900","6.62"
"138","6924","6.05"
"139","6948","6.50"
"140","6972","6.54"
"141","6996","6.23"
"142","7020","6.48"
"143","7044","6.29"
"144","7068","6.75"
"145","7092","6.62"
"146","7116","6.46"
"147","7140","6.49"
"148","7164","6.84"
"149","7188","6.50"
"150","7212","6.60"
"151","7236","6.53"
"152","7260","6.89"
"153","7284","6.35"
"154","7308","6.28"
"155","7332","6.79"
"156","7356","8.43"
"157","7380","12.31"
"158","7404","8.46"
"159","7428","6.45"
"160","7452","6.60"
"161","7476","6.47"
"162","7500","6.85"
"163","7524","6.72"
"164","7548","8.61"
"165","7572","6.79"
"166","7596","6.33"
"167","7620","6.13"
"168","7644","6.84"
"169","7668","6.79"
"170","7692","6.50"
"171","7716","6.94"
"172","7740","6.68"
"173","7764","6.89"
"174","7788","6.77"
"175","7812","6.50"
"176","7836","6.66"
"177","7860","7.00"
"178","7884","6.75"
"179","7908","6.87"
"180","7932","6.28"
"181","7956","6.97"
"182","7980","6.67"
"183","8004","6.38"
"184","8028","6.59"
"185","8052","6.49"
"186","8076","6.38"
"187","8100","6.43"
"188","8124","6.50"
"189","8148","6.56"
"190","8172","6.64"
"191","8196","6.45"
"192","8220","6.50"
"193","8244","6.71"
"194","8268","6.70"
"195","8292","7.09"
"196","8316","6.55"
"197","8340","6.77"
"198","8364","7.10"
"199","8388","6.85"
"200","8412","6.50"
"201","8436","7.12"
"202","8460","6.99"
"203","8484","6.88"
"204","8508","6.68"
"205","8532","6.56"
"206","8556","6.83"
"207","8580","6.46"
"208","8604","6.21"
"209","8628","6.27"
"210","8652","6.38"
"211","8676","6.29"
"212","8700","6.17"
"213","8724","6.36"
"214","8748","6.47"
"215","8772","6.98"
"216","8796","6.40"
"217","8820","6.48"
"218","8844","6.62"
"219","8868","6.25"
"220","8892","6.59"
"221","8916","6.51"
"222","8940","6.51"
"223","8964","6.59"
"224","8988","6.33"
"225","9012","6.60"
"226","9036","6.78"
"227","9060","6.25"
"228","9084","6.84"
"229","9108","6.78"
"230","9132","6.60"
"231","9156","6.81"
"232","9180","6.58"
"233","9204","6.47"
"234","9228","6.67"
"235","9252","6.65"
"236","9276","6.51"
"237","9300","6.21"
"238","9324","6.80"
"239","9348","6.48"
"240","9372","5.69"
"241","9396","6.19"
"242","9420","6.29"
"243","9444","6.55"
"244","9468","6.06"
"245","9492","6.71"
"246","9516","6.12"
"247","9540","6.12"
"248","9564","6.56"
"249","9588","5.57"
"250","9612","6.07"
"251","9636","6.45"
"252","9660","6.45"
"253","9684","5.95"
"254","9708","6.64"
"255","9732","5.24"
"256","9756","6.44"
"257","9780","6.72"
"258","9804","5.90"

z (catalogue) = 0.123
